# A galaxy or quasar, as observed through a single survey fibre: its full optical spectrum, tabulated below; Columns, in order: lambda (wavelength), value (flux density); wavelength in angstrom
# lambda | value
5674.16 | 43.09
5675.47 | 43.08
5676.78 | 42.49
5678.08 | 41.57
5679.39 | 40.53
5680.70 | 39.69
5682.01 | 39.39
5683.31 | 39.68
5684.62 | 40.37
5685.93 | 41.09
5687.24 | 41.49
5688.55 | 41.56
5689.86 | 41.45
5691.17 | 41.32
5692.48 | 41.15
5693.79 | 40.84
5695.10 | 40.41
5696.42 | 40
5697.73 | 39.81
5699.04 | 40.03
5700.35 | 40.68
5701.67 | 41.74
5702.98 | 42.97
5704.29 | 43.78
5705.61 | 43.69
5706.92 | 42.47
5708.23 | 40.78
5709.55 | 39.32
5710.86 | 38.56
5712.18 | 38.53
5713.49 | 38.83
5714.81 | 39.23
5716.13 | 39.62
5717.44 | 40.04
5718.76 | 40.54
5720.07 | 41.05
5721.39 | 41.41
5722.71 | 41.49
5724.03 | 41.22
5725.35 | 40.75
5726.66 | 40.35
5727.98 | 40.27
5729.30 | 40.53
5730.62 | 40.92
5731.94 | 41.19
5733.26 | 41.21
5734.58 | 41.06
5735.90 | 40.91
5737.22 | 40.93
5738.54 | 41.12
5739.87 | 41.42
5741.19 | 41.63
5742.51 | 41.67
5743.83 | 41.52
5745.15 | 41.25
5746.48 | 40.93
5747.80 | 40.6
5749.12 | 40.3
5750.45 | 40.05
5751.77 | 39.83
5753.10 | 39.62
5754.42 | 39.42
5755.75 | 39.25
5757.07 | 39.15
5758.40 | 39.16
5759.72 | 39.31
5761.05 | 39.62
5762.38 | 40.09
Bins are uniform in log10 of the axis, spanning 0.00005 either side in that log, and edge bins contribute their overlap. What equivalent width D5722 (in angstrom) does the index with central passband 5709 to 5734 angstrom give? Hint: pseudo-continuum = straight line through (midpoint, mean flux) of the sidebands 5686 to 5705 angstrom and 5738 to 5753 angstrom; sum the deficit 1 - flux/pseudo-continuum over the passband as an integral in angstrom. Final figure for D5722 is 0.5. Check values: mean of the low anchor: 41.2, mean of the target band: 40.3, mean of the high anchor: 40.9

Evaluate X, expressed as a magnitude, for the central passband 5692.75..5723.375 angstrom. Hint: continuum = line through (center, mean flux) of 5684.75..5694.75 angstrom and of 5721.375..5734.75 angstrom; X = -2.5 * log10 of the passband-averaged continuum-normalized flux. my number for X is 0.01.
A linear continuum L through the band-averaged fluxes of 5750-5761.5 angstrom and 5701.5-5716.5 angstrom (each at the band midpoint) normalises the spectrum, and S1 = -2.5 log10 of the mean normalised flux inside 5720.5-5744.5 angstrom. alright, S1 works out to -0.03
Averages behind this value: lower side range 40.8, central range 41.1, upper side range 39.5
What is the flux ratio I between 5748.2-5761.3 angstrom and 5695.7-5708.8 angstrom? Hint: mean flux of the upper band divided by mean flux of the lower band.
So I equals 1.0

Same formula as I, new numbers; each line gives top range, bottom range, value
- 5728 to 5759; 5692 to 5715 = 1.00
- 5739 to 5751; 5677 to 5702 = 1.01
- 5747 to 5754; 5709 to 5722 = 1.01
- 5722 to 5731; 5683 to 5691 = 0.99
